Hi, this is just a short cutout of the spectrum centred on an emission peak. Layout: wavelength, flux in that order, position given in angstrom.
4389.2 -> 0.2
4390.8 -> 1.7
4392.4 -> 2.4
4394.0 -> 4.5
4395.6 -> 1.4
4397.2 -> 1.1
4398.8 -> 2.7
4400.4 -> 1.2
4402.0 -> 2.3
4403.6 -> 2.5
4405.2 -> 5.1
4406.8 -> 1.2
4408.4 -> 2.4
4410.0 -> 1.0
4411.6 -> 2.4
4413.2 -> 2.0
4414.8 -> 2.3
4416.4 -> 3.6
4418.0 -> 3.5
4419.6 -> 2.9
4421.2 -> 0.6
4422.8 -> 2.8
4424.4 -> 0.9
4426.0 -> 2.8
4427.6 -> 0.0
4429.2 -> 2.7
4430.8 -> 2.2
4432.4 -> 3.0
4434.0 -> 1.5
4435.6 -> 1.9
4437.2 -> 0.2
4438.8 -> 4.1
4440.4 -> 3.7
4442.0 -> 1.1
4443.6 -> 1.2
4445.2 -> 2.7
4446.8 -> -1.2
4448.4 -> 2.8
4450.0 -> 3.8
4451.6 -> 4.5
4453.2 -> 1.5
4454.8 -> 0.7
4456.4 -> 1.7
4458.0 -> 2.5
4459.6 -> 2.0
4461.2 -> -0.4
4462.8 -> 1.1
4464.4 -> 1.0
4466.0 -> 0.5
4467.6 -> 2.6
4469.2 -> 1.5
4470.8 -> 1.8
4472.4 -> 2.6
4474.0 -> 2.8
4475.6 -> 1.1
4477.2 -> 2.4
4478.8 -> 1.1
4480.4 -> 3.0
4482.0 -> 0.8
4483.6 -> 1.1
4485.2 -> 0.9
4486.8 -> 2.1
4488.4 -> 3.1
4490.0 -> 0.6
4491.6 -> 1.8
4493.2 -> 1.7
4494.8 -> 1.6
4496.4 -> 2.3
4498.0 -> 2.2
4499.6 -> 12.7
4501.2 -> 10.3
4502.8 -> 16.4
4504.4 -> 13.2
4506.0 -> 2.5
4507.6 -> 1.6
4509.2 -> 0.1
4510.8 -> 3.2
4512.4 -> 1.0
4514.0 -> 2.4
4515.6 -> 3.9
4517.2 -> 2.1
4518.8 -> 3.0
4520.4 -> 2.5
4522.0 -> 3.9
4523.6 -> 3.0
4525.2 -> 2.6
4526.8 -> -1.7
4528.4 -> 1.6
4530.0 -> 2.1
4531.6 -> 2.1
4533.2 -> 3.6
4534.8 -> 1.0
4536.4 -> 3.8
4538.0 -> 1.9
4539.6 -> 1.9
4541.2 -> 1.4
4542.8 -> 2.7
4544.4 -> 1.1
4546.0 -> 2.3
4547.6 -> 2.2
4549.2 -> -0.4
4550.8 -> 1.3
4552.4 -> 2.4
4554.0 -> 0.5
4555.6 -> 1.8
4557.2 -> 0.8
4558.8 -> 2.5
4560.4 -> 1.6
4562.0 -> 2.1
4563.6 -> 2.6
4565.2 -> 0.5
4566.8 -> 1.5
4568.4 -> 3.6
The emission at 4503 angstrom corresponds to [O II]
